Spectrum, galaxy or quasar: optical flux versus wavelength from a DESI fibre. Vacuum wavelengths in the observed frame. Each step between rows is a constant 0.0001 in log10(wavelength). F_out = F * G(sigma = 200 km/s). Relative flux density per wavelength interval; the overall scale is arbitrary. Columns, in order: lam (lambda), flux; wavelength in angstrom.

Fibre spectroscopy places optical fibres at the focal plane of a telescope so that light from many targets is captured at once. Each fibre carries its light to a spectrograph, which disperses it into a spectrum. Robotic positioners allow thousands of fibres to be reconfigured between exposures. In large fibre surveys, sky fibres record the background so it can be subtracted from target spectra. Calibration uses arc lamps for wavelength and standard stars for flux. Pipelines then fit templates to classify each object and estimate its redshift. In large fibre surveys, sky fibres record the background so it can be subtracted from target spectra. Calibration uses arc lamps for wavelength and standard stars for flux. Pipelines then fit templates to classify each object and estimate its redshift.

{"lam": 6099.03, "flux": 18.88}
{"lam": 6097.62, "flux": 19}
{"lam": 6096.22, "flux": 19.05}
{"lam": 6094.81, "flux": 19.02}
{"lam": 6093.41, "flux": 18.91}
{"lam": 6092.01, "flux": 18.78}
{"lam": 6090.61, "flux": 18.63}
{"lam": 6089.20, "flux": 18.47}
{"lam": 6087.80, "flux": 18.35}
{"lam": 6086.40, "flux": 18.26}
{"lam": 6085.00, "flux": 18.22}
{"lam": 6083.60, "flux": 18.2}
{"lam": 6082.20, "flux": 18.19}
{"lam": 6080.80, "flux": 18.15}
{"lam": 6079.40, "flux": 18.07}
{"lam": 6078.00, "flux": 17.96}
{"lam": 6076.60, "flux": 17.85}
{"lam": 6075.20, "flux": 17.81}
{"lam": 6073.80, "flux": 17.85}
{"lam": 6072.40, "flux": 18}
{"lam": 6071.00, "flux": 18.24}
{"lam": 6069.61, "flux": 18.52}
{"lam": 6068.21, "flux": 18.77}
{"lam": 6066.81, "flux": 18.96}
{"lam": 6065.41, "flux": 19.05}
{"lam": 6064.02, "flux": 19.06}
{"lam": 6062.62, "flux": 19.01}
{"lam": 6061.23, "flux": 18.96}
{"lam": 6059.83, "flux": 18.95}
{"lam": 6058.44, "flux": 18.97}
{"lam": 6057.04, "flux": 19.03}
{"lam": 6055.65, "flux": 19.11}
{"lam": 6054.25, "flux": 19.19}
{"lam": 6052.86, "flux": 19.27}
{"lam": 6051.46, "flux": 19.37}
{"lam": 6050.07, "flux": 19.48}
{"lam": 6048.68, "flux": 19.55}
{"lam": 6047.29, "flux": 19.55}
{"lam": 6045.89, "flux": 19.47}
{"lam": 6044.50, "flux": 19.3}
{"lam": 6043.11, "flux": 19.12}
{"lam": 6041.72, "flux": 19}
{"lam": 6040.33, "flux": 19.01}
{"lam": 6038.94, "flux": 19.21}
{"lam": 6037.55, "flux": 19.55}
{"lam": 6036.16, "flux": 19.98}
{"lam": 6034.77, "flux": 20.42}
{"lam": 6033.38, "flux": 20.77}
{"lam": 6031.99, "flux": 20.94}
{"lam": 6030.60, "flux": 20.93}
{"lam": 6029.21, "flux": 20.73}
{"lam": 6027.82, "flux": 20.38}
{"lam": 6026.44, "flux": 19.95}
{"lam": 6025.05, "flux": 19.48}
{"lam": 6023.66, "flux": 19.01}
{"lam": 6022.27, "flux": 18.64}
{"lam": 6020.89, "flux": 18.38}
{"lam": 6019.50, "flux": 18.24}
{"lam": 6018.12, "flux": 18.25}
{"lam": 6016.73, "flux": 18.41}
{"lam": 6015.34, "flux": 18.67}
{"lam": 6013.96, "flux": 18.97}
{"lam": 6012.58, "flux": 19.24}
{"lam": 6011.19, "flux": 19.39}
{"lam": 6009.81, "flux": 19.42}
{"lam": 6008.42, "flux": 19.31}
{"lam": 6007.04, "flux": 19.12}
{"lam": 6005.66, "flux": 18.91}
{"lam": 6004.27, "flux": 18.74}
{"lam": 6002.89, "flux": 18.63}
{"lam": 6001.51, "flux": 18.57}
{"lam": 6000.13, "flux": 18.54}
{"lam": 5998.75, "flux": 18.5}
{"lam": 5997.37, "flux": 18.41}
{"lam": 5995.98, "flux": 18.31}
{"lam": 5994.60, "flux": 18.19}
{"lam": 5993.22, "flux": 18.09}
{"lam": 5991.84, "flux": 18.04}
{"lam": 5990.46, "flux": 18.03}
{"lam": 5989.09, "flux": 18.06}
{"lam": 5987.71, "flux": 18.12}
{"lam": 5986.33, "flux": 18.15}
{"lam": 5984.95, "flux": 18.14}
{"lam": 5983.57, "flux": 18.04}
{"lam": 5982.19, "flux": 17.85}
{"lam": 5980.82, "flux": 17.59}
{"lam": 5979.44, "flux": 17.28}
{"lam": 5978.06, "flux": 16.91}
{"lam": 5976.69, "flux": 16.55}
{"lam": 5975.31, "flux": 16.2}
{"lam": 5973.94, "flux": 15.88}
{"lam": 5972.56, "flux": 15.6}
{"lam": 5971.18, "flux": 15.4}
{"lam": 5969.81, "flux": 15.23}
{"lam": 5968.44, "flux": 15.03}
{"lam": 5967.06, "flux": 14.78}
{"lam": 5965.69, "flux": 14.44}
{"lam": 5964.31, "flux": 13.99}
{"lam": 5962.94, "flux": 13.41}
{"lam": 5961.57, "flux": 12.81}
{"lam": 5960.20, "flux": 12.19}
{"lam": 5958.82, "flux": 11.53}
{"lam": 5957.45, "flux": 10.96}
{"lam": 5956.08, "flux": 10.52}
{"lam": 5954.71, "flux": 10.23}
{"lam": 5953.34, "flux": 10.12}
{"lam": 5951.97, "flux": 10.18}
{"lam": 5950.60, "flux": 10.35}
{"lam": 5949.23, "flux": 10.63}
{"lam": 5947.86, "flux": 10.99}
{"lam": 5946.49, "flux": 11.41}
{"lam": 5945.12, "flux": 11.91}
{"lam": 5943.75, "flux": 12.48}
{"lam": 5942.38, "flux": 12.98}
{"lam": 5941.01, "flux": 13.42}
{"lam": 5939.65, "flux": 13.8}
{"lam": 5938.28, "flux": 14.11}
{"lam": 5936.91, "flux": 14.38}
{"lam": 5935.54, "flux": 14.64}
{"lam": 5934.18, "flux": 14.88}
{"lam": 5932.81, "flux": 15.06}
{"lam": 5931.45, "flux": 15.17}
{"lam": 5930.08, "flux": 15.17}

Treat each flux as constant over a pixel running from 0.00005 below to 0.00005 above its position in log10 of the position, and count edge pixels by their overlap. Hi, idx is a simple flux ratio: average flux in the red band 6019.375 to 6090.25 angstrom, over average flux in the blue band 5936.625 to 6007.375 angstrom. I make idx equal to 1.3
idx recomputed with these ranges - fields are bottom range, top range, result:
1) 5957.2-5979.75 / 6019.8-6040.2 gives 1.36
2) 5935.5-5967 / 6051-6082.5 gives 1.52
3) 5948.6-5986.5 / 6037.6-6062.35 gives 1.35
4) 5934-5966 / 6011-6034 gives 1.58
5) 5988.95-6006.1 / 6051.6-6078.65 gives 1.02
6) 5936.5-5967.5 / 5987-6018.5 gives 1.52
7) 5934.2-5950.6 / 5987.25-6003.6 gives 1.43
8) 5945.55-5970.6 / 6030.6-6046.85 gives 1.62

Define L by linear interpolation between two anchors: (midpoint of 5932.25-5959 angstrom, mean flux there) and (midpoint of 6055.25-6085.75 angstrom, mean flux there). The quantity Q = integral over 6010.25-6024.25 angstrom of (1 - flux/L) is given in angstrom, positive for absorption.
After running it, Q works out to -2.6 angstrom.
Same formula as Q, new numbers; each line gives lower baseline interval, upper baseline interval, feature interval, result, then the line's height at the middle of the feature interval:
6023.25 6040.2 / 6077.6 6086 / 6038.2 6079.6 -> 0.4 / 19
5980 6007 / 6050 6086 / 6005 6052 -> -2.5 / 18.4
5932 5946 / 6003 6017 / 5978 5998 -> -0.7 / 17.4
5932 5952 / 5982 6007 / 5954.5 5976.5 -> 2.3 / 15.3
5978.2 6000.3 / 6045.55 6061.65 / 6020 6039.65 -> -1.1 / 18.8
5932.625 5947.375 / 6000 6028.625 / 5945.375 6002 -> 3.3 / 16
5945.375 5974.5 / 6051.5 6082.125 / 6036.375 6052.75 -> -1.9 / 17.4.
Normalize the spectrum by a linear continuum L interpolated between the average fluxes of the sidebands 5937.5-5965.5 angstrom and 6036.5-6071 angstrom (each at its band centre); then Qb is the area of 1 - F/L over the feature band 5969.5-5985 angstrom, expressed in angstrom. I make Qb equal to -3.3 angstrom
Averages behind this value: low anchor 12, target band 16.7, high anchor 19.1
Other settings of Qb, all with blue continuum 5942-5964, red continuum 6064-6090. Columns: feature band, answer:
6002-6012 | -3.2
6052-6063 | -1.2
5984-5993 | -3.1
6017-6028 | -2.6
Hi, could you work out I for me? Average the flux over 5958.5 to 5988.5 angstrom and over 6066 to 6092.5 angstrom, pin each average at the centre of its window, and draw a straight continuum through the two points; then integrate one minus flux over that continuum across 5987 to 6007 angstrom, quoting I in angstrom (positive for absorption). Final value -2.6 angstrom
